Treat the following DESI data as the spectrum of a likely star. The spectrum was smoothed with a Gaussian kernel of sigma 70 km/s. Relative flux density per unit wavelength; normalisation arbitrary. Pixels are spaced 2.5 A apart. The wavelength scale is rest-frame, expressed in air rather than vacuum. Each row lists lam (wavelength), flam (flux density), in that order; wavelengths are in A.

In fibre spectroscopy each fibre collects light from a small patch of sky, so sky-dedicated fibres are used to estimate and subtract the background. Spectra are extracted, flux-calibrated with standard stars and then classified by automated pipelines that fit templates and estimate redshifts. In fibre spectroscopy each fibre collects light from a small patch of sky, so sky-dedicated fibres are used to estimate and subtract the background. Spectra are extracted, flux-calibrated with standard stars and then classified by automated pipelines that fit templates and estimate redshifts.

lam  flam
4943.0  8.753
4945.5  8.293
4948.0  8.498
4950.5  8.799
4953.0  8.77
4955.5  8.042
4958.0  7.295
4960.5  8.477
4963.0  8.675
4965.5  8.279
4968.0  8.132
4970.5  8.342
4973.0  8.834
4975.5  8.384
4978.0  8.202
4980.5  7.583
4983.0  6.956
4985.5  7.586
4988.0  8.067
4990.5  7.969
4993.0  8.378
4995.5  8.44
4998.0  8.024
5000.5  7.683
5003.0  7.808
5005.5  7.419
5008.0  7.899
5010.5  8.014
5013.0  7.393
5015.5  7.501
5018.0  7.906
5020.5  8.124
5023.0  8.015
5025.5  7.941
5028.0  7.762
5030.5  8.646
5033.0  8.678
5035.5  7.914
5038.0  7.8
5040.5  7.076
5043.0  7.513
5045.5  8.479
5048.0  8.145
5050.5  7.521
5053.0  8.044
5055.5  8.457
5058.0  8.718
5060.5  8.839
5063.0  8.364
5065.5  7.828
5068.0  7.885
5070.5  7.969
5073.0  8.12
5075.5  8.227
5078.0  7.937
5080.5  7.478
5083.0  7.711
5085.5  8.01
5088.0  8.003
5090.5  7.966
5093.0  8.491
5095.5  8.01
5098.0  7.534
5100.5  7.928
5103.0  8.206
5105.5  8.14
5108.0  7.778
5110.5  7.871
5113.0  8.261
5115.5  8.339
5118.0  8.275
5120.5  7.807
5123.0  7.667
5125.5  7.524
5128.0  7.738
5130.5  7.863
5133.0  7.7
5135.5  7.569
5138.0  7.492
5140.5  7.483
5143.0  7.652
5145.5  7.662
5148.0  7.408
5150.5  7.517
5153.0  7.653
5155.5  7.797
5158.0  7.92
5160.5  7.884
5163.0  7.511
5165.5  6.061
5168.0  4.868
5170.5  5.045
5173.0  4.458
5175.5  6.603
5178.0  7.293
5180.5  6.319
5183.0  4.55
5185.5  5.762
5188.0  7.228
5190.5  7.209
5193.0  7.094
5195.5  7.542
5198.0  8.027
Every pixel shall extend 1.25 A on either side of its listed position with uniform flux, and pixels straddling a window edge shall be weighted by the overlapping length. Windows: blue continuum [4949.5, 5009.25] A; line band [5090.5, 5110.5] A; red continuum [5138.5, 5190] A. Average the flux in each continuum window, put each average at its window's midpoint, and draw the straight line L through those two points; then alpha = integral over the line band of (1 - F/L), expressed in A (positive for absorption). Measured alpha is -2.2 A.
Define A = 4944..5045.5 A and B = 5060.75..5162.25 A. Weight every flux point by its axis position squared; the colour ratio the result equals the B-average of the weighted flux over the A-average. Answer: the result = 1.0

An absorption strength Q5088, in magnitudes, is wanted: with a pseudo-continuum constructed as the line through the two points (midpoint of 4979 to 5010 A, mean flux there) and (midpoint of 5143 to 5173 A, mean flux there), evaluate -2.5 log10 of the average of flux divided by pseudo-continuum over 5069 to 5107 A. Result -0.09 mag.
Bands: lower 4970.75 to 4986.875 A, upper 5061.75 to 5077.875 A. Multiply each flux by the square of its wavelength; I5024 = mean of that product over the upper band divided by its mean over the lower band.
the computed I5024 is 1.05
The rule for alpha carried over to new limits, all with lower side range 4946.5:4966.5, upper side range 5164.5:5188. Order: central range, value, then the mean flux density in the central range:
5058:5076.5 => -3.08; 8.21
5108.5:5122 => -3.38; 8.08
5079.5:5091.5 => -1.79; 7.84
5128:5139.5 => -2.60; 7.66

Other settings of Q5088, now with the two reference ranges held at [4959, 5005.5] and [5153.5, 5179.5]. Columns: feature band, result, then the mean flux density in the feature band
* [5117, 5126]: -0.13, 7.83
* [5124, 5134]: -0.12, 7.71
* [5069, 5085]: -0.09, 7.91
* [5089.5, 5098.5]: -0.12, 8.04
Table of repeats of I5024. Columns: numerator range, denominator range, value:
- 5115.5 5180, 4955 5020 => 0.97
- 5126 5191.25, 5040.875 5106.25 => 0.89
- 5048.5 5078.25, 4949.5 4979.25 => 1.02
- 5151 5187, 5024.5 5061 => 0.84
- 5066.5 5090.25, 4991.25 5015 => 1.04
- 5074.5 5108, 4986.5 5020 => 1.05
